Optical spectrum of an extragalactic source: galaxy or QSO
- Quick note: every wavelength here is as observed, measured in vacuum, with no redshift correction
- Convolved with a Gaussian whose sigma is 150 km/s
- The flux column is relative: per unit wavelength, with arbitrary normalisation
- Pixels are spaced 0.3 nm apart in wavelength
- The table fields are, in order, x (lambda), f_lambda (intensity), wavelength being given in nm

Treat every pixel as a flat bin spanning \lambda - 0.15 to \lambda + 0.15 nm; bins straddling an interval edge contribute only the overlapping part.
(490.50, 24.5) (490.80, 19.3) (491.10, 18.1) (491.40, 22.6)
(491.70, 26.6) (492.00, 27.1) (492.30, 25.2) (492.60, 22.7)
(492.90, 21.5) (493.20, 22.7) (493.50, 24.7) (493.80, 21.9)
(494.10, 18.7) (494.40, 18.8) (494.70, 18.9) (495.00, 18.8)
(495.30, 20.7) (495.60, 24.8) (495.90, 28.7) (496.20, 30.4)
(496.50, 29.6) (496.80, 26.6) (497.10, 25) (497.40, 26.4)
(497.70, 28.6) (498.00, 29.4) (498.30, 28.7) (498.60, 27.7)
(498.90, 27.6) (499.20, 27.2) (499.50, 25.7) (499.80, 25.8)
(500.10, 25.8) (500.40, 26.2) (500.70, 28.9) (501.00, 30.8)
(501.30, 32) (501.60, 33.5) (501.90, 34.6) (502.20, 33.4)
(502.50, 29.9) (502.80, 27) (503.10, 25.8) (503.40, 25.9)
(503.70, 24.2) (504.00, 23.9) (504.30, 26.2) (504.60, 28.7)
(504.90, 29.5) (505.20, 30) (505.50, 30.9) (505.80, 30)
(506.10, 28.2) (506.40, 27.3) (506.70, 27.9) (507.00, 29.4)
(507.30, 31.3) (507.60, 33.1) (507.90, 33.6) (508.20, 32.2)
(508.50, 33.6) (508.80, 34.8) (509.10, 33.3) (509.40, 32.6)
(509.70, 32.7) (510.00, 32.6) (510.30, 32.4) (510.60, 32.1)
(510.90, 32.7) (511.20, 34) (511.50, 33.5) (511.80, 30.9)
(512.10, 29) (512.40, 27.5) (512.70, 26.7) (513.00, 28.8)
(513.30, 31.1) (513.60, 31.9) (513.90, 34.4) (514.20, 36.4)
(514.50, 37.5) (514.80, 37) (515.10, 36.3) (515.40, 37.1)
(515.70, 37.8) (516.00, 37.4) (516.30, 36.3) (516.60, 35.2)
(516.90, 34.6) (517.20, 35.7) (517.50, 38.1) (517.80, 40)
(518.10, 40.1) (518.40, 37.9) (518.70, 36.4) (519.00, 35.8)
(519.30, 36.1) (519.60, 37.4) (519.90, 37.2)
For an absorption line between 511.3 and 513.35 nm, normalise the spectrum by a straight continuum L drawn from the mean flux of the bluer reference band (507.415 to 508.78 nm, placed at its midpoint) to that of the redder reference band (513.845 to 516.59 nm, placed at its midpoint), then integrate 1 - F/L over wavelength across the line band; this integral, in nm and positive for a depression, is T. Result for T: 0.33 nm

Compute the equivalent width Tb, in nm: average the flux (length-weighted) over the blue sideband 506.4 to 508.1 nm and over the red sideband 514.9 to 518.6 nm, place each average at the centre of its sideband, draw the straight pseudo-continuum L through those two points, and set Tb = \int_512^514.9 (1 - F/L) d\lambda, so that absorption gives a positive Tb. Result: 0.250 nm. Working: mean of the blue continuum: 30.8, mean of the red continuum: 37.2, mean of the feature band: 32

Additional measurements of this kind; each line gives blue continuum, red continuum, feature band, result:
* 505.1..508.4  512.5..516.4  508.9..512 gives -0.03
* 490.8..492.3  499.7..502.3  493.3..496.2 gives 0.39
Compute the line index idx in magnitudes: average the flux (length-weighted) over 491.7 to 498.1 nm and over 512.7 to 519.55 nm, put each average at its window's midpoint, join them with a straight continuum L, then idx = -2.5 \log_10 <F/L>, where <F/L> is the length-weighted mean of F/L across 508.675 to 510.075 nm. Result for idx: -0.03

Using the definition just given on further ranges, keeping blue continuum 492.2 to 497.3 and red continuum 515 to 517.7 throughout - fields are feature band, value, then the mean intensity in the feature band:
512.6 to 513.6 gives 0.18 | 29.4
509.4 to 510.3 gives 0.00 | 32.6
